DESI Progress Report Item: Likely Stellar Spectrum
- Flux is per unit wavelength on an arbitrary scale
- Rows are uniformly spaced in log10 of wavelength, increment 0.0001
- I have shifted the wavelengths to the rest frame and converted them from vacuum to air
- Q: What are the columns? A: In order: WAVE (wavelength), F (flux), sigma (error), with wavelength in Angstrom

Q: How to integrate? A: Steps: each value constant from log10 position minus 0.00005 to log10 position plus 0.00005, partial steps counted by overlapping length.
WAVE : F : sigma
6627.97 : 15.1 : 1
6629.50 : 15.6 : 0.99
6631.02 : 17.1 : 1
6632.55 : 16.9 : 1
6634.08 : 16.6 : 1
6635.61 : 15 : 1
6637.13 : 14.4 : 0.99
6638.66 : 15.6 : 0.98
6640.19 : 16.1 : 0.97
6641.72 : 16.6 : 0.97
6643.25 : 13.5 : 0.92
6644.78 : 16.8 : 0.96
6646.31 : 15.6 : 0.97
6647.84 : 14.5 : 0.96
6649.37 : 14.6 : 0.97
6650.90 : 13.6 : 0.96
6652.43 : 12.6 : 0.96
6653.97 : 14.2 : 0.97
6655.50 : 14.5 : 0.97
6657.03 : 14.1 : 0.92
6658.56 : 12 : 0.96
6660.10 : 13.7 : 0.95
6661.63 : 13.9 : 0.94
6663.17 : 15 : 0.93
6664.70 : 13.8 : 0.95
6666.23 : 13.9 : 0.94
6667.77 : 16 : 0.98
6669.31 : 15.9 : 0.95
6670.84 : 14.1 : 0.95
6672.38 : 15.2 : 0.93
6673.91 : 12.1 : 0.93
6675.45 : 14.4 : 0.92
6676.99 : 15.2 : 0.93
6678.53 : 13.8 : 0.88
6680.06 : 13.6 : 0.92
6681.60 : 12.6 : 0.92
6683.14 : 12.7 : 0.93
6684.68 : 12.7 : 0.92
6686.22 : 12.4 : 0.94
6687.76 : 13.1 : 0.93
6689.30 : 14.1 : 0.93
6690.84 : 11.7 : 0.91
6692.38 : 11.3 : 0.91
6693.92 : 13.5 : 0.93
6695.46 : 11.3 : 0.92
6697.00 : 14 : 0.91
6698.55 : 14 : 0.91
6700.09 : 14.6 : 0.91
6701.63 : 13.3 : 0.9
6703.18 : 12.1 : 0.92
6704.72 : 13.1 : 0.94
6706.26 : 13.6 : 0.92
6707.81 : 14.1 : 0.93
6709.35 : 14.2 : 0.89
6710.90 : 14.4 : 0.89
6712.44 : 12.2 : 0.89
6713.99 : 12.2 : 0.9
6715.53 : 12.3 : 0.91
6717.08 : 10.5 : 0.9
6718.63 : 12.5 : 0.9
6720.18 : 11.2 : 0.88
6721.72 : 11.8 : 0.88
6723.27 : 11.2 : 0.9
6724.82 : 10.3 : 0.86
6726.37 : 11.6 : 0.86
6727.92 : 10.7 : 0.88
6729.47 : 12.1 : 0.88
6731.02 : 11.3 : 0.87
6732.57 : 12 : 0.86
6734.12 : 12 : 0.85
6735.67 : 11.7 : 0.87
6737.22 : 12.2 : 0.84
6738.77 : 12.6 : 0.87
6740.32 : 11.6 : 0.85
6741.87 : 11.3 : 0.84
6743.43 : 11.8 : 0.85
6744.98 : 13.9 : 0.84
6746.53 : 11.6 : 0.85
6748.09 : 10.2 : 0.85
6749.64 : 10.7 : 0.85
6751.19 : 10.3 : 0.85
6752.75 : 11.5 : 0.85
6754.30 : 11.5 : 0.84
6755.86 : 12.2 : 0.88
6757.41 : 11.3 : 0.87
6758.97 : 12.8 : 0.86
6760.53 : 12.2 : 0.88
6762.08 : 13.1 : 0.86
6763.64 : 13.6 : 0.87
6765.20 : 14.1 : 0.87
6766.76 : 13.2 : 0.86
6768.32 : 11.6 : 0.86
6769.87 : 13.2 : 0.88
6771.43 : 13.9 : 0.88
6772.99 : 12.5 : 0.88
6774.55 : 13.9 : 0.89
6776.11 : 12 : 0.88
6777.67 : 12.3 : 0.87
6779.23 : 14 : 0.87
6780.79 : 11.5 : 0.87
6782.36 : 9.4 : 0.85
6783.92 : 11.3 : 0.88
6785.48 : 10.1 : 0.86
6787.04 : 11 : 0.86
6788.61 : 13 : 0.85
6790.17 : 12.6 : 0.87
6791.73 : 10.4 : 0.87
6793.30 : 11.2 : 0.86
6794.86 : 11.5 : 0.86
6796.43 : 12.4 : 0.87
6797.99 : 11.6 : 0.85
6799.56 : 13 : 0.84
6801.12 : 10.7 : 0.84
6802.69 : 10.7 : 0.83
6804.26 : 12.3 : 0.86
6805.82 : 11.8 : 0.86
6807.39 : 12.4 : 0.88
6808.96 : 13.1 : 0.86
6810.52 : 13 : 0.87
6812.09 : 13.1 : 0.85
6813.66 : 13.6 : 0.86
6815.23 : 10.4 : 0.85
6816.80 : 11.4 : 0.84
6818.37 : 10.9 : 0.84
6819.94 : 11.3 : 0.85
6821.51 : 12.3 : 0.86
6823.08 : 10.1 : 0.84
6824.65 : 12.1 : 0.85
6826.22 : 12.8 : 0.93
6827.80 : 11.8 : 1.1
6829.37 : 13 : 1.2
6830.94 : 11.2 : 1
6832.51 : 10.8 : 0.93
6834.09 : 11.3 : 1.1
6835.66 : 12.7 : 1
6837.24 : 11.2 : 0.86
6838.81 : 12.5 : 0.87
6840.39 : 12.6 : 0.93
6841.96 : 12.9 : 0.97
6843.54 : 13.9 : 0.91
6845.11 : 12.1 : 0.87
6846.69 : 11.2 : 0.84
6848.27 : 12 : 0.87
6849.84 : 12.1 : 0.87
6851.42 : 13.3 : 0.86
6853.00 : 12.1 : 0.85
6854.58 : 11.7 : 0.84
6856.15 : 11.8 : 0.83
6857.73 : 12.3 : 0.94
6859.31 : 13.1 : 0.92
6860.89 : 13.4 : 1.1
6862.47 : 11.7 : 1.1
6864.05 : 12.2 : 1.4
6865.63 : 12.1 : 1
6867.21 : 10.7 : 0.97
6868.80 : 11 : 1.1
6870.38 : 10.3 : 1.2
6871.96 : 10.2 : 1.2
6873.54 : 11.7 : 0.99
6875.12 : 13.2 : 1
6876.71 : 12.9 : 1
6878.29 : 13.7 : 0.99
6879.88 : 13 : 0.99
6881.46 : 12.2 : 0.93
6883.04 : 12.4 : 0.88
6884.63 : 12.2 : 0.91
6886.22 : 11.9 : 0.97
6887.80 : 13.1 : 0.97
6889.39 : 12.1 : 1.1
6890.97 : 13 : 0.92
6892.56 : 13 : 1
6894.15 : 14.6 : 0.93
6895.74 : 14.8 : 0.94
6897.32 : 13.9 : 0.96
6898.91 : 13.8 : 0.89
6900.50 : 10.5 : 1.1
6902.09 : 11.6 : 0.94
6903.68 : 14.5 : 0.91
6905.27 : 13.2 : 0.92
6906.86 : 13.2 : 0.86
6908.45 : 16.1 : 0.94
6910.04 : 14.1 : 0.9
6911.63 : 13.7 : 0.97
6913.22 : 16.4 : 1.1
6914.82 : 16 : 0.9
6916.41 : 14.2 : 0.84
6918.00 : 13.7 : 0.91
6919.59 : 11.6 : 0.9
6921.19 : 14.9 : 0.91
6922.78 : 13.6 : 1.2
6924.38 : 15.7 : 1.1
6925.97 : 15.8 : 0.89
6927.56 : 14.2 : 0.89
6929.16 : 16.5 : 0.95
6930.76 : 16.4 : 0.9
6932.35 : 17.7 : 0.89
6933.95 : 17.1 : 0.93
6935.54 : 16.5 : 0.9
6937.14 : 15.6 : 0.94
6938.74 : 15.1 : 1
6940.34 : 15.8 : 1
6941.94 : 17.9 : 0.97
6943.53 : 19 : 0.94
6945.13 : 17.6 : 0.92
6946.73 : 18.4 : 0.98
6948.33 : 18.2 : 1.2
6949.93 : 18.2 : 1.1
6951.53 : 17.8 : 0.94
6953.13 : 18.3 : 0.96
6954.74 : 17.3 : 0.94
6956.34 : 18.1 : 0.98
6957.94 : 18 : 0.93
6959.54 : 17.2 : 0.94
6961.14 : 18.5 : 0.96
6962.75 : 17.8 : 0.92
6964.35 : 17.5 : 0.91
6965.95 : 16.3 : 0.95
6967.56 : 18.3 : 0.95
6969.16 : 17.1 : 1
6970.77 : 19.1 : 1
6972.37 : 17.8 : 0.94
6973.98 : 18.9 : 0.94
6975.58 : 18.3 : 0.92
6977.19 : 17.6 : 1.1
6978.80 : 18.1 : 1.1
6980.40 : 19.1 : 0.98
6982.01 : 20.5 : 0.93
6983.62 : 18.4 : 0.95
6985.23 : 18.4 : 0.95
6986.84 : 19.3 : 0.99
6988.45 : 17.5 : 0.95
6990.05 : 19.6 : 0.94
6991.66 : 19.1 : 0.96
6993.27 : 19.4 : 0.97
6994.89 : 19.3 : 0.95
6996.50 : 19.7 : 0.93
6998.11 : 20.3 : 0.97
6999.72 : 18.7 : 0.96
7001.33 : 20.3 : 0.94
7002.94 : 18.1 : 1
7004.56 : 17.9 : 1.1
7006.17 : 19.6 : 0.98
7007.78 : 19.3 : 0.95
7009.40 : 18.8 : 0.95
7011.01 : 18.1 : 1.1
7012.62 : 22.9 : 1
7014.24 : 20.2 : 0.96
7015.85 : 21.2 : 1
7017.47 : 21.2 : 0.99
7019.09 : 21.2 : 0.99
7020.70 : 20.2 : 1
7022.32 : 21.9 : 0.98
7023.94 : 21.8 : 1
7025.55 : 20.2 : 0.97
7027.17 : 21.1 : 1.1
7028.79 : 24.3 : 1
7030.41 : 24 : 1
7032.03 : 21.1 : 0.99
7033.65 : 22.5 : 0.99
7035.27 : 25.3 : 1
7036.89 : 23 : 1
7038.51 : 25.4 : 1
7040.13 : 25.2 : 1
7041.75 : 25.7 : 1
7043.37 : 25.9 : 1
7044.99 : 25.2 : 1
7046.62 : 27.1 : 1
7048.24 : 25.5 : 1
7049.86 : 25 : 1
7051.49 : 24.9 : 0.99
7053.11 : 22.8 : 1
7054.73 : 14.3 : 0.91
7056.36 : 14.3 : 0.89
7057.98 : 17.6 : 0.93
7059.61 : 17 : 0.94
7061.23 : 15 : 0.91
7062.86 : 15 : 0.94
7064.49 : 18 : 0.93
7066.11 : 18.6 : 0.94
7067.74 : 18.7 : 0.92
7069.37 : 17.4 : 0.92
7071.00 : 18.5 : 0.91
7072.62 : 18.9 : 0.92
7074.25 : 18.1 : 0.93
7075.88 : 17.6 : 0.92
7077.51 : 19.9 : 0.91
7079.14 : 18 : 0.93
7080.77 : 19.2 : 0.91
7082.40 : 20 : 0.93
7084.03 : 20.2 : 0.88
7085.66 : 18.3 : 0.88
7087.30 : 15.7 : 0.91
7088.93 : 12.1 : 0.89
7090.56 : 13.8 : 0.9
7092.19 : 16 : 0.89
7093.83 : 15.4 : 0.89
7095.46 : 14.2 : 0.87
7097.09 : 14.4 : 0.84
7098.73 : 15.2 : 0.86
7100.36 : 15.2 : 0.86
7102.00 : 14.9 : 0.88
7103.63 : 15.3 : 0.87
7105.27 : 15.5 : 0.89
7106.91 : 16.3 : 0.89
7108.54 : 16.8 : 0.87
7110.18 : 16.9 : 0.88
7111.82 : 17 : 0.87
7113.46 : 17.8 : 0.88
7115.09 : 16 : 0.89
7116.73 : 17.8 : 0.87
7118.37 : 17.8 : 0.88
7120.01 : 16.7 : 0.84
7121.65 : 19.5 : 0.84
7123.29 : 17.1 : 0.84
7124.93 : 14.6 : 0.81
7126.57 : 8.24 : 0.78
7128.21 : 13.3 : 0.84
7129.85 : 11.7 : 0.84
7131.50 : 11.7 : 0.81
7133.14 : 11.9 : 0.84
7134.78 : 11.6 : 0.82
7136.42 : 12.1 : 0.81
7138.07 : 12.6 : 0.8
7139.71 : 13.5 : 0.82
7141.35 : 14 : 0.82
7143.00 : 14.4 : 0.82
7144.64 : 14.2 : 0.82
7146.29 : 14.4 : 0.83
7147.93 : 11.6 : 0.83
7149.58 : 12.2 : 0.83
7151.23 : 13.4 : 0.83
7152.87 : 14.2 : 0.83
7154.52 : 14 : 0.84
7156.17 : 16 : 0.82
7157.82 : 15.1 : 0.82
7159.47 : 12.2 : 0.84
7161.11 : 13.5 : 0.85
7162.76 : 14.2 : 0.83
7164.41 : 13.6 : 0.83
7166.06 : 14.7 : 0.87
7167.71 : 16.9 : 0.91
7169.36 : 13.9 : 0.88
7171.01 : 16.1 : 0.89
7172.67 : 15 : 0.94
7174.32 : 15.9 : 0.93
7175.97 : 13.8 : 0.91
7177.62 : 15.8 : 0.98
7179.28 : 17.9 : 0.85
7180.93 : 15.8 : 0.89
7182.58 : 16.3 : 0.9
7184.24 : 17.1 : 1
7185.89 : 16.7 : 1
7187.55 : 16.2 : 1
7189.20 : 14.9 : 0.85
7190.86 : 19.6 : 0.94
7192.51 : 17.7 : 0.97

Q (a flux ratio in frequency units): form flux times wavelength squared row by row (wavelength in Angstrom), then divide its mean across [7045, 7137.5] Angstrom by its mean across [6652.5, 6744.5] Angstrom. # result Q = 1.46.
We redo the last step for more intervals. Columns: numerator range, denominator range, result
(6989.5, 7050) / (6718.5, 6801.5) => 1.96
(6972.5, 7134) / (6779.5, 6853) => 1.68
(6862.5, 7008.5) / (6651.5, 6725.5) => 1.30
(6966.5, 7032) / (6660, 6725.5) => 1.63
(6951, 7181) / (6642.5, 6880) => 1.54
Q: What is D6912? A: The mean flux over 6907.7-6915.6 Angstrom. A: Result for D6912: 15.2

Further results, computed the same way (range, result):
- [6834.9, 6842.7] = 12.4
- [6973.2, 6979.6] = 18.2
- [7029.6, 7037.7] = 23.2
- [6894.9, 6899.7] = 14.2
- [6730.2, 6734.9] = 11.8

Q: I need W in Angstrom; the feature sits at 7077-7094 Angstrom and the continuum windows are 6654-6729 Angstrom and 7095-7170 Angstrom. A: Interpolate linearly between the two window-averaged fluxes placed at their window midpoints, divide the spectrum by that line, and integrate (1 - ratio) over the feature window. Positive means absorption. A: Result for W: -3.3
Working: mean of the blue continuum 13.1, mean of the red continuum 14.5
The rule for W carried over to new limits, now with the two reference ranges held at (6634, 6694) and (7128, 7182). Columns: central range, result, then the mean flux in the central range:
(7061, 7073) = -3.1 Angstrom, 17.6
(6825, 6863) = 5.0 Angstrom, 12.2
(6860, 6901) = 4.6 Angstrom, 12.5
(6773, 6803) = 5.0 Angstrom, 11.8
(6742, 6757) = 2.7 Angstrom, 11.5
